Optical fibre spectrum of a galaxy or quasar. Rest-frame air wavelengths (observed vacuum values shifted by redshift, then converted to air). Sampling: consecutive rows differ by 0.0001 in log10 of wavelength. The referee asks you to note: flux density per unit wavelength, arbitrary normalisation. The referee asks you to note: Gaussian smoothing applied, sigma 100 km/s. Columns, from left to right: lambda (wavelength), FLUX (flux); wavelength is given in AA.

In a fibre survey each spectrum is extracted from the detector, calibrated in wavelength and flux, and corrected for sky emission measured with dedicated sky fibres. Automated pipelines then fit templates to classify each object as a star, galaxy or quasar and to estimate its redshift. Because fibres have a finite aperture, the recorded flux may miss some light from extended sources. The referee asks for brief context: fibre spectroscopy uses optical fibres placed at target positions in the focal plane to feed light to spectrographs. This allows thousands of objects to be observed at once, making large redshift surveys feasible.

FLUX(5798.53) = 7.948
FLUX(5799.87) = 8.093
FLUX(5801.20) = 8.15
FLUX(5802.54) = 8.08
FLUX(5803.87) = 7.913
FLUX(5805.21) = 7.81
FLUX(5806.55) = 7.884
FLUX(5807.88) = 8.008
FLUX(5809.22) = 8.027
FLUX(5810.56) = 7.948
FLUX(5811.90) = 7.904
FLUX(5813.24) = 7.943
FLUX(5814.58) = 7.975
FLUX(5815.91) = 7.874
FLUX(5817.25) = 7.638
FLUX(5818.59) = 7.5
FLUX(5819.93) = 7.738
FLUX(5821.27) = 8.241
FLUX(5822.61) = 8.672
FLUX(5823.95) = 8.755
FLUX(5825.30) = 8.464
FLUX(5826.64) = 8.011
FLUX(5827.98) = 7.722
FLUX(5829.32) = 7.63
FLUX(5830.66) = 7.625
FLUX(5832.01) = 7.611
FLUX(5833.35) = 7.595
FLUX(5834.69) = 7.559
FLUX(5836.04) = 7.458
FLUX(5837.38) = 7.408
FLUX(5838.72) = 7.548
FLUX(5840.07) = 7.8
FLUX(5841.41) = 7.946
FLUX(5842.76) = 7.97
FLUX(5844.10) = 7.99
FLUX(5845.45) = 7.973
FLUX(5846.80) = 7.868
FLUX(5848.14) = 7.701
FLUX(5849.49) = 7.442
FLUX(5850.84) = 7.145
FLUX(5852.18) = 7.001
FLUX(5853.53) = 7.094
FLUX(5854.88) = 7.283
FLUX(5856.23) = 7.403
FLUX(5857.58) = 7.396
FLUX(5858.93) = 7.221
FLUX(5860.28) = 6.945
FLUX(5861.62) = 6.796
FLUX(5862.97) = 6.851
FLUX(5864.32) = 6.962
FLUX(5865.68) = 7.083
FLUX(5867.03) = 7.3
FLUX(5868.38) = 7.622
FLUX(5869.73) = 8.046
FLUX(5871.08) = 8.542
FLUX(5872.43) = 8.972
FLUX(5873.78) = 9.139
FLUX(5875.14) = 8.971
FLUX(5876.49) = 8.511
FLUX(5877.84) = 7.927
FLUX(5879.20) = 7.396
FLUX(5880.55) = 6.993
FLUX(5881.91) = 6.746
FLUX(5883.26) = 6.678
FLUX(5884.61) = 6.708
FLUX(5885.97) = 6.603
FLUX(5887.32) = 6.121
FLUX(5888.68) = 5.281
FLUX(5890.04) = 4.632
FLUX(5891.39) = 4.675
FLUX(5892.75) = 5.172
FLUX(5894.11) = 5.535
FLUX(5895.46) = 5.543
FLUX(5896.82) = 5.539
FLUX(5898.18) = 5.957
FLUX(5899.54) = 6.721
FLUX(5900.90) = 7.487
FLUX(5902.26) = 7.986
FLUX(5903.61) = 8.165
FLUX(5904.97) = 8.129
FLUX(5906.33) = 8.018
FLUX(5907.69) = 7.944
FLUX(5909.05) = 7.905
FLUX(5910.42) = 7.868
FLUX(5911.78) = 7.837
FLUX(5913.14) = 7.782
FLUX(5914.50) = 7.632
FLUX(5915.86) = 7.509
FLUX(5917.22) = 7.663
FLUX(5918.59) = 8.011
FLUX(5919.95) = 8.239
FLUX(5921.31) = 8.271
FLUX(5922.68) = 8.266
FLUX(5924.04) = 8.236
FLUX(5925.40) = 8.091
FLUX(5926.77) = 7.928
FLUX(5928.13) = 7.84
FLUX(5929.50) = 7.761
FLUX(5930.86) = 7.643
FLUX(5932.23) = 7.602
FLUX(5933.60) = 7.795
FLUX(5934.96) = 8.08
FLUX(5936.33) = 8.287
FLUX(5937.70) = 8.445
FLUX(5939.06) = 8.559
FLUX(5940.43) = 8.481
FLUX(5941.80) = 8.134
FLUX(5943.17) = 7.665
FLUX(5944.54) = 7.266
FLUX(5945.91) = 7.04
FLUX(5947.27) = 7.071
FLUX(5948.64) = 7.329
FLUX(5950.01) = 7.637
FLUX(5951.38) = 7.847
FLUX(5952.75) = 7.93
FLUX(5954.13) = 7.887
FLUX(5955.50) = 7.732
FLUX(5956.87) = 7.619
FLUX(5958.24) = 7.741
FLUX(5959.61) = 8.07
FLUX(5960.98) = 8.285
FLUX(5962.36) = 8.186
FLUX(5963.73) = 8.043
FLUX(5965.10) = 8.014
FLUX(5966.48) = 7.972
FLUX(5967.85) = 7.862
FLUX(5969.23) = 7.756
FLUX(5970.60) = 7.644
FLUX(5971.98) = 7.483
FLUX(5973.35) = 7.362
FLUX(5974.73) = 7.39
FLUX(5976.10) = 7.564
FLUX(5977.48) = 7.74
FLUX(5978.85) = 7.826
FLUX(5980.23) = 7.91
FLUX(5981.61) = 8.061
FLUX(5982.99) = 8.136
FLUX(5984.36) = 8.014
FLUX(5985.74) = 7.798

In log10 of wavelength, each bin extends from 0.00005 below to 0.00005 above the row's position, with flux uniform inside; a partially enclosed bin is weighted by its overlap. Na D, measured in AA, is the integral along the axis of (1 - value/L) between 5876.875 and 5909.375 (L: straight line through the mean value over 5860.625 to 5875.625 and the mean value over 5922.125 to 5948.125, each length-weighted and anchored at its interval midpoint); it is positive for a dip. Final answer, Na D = 4.9 AA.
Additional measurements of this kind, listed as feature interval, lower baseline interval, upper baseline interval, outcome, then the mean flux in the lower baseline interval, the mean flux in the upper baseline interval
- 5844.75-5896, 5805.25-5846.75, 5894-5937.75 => 4.46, 7.88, 7.64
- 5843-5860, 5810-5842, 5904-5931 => 0.90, 7.86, 7.94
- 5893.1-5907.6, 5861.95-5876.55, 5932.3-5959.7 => 1.81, 7.95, 7.82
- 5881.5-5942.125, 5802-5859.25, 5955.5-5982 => 3.66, 7.76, 7.81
